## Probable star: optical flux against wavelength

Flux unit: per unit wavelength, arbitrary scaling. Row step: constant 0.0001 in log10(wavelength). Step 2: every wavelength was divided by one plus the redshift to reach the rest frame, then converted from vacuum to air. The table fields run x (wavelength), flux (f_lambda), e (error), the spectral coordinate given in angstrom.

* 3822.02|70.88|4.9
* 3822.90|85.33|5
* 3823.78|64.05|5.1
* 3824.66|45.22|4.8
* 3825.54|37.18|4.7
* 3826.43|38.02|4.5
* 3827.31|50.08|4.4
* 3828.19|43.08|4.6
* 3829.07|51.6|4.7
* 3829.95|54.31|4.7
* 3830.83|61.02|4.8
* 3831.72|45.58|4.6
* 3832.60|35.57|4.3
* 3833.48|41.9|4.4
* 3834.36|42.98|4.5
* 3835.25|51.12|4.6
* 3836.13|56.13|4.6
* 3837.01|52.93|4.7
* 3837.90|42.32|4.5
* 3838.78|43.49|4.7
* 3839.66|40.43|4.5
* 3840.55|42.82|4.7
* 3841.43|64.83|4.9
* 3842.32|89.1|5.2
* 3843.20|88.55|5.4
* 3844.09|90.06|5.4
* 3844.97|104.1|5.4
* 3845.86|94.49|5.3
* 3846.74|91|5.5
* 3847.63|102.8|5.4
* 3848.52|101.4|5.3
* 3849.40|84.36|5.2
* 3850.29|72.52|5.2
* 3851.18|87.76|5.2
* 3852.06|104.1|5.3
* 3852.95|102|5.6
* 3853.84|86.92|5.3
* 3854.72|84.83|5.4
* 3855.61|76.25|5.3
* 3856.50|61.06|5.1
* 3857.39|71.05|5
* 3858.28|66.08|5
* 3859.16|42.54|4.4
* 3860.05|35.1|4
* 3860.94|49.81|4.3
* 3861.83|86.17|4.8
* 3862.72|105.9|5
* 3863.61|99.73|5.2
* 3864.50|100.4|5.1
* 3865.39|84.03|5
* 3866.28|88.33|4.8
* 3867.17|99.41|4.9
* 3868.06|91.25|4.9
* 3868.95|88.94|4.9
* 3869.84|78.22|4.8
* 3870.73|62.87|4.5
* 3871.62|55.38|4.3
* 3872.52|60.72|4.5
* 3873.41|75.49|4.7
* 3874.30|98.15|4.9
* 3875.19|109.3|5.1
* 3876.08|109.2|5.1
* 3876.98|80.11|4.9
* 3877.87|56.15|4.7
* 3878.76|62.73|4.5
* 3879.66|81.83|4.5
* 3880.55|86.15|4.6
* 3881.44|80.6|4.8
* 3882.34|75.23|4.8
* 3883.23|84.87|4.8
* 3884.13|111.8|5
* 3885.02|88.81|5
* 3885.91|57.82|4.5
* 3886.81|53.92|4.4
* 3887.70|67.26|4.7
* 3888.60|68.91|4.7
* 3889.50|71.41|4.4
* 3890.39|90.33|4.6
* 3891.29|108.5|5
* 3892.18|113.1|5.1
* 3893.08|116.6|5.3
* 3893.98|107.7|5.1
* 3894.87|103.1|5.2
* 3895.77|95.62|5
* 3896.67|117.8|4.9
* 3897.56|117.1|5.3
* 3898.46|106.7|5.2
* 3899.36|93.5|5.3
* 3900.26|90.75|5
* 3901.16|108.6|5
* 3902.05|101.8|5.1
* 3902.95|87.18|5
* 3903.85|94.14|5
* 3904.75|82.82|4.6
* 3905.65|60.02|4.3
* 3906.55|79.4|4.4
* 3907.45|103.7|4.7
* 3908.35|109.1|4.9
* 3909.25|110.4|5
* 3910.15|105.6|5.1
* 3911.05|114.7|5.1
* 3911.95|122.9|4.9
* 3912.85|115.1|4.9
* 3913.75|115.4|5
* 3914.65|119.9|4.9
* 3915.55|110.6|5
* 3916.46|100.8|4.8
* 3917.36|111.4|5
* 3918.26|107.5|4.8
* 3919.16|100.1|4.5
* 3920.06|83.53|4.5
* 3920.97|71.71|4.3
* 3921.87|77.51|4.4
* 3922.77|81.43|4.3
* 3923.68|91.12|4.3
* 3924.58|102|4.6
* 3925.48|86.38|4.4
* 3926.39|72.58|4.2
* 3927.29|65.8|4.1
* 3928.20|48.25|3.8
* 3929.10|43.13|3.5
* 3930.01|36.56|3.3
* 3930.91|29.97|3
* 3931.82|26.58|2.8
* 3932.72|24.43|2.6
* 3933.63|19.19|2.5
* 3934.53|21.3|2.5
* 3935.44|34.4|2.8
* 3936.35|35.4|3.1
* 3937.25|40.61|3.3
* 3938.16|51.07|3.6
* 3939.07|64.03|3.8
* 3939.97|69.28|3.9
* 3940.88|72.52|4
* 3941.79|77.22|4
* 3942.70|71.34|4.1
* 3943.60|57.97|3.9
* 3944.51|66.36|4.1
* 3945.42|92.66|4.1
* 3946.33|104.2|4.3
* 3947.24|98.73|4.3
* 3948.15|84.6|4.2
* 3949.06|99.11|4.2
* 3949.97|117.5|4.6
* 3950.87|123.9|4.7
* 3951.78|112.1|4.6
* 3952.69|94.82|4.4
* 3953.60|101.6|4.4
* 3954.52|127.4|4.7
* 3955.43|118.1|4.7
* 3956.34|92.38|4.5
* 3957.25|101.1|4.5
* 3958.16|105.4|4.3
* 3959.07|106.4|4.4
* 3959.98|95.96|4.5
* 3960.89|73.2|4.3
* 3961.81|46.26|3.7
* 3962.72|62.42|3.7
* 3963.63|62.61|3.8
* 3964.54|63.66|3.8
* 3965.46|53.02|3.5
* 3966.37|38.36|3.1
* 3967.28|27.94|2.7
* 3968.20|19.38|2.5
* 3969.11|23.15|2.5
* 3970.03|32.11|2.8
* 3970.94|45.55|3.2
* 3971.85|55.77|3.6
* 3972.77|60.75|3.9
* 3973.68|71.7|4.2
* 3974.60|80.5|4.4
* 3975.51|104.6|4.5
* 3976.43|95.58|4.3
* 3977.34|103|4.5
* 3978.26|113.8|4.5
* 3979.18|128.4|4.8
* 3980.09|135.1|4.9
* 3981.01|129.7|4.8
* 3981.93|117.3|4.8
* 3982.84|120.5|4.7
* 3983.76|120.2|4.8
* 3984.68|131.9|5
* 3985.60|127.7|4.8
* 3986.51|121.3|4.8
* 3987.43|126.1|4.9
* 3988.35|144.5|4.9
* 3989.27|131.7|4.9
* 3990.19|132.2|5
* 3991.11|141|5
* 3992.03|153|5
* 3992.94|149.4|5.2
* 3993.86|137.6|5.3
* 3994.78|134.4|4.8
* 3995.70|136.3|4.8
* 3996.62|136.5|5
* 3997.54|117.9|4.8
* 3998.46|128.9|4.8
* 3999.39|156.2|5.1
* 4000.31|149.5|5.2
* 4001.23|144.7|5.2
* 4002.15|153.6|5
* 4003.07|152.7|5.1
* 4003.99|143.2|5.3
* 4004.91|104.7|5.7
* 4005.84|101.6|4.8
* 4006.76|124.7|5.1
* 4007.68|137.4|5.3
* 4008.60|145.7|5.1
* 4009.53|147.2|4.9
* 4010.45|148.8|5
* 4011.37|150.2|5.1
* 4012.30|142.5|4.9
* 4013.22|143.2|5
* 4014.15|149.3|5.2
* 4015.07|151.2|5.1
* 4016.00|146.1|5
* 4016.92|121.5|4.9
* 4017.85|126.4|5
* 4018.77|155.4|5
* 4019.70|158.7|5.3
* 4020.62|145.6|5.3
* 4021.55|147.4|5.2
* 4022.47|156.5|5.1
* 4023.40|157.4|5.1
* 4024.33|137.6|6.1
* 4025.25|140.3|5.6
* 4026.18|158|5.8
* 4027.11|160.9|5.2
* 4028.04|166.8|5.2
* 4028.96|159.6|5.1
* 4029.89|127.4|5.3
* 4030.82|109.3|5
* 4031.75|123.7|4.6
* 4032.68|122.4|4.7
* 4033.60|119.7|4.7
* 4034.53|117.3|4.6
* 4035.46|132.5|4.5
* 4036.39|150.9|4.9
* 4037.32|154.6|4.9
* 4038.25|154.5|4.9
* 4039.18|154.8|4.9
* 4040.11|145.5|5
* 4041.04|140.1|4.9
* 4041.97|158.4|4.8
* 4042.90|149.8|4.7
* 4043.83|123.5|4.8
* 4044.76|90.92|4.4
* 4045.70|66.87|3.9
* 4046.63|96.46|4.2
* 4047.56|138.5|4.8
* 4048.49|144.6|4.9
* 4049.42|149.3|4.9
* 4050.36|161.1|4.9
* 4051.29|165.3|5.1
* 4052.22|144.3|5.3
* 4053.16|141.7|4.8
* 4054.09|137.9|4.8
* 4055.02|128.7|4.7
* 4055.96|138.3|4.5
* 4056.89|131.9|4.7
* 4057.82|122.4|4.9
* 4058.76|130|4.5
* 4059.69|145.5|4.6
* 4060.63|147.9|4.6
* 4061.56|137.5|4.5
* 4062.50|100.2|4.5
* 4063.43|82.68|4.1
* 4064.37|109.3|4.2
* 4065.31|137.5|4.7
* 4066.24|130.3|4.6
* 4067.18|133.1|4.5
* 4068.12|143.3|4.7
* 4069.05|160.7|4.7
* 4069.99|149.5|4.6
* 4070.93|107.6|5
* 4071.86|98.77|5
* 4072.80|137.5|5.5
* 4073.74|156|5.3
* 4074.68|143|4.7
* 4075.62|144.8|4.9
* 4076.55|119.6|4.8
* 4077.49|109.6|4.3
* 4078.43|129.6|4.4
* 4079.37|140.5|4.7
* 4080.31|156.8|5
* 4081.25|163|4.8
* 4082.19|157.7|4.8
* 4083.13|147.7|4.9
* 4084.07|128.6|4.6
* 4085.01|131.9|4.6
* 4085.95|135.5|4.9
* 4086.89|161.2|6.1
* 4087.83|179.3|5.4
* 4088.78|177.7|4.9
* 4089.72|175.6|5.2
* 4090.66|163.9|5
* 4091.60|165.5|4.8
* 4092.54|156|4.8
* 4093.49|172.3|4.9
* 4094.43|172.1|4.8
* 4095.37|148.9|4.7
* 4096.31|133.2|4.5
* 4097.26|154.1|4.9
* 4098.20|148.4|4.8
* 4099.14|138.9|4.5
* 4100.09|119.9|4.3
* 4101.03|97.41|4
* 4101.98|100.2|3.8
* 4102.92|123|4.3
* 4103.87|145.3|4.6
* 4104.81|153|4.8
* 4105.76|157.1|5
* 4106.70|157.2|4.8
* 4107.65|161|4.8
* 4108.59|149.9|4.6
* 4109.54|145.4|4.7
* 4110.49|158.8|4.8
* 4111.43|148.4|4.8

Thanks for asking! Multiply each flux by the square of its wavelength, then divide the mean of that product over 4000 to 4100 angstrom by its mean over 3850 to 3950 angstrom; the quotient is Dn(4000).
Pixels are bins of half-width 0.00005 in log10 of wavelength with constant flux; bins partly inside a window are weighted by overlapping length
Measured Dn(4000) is 1.8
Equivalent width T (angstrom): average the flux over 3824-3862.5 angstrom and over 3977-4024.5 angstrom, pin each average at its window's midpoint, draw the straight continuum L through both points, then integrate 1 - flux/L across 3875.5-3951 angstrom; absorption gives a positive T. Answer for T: 9.8 angstrom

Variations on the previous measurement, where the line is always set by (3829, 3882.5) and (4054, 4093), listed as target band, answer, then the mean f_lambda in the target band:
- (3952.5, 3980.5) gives 7.5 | 78.5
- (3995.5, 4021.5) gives -4.4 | 140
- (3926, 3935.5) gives 5.7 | 38.3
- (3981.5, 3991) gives -1.2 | 128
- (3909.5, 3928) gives -0.9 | 97.2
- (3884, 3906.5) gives -1.5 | 92.1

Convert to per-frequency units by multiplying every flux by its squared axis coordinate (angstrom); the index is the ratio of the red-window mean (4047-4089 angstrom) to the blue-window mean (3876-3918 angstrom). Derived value 1.59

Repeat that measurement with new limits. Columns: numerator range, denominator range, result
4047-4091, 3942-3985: 1.70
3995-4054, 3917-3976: 2.03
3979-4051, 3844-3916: 1.65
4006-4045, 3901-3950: 1.89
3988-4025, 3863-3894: 1.78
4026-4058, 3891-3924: 1.45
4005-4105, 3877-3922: 1.60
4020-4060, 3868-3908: 1.71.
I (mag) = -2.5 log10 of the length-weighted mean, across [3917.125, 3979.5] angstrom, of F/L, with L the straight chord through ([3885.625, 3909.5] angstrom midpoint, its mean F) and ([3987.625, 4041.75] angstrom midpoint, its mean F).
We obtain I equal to 0.477 mag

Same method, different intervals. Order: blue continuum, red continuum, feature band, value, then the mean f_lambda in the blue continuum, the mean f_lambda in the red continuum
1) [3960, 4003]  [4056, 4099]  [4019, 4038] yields -0.17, 104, 142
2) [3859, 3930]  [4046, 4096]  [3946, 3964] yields 0.10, 88.4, 141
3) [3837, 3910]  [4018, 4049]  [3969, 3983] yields 0.31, 84.4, 138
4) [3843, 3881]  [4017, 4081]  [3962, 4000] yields 0.16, 82.7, 136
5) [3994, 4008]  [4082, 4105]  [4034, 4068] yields 0.07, 135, 147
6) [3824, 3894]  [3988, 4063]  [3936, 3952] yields 0.32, 74.3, 139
